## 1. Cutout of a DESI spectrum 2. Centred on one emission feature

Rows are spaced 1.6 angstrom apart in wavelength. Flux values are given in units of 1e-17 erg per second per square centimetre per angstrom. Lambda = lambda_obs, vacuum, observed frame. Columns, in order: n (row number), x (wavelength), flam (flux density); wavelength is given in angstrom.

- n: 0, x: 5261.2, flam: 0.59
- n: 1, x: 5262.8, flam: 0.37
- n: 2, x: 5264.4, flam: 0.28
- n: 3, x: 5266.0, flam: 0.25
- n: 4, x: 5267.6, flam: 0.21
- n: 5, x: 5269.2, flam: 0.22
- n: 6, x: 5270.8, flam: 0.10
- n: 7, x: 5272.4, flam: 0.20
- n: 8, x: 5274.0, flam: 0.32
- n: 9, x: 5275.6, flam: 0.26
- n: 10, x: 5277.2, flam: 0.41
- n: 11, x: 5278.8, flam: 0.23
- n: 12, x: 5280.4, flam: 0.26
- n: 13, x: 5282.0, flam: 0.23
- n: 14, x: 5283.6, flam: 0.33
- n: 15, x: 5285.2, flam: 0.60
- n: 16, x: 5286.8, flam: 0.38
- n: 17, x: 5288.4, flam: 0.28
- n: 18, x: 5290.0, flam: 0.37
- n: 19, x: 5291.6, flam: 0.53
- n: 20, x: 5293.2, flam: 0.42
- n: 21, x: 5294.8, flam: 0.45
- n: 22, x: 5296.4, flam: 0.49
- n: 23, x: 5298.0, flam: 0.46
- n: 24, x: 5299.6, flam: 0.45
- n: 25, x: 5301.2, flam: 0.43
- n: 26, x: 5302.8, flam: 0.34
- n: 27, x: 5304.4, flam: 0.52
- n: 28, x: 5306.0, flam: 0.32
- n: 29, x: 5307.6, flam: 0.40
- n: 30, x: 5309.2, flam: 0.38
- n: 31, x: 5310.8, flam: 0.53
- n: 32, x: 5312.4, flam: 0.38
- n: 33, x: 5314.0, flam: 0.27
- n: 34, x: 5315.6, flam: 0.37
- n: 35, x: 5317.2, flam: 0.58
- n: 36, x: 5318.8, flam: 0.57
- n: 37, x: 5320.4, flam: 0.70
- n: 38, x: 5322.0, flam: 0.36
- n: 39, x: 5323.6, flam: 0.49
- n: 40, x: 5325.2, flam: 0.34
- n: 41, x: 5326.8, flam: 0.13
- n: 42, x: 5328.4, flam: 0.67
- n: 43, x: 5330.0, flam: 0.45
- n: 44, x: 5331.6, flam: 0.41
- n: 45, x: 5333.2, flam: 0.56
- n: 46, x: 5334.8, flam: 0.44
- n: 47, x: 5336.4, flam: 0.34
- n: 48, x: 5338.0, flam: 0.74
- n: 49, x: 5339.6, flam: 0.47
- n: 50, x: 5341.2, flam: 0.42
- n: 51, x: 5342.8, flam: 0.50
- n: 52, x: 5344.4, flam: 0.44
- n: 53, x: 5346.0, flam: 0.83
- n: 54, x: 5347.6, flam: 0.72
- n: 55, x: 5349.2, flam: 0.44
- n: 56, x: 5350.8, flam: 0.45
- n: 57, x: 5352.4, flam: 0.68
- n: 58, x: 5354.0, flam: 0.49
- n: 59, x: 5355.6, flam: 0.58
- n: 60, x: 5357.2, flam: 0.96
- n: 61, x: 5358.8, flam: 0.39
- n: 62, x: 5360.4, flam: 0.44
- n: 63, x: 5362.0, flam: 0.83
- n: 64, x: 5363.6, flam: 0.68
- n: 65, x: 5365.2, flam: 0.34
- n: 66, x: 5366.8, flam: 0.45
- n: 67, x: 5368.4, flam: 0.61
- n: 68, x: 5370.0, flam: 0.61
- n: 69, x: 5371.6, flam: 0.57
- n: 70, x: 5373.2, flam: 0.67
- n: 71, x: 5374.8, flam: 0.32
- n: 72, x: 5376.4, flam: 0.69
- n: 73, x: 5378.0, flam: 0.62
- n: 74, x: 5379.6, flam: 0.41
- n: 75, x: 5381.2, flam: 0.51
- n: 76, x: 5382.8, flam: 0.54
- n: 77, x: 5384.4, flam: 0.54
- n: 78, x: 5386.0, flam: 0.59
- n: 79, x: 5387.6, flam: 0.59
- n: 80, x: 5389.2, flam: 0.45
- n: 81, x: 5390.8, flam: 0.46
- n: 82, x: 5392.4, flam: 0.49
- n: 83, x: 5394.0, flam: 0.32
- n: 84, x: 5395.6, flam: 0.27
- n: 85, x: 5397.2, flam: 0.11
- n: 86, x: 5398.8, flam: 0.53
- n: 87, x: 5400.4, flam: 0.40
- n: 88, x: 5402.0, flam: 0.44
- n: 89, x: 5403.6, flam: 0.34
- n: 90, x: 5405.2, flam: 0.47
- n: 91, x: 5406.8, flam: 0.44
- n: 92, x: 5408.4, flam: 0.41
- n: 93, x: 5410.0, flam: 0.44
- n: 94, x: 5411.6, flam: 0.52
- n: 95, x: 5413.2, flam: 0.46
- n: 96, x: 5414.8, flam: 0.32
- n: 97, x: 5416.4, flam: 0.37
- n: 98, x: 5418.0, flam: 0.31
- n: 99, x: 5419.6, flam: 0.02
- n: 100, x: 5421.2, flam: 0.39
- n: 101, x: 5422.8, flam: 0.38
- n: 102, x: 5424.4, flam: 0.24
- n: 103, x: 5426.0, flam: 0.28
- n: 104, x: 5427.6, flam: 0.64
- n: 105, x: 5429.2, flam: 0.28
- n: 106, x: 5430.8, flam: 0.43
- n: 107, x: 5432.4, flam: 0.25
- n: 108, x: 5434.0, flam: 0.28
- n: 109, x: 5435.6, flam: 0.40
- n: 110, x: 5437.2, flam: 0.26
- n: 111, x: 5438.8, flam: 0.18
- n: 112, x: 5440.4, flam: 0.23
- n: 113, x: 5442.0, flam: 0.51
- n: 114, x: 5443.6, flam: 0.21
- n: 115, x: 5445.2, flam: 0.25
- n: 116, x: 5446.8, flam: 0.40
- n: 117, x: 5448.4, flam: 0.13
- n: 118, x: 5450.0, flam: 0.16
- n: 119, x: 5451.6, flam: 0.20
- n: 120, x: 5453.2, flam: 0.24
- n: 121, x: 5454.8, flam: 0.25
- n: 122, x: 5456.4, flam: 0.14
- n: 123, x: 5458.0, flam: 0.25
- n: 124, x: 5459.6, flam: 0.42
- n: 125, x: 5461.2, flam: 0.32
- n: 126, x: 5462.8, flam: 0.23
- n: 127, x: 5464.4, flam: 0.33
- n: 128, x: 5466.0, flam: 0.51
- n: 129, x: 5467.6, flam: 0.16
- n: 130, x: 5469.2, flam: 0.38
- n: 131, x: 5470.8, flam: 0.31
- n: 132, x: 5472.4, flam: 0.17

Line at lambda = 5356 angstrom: C III]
